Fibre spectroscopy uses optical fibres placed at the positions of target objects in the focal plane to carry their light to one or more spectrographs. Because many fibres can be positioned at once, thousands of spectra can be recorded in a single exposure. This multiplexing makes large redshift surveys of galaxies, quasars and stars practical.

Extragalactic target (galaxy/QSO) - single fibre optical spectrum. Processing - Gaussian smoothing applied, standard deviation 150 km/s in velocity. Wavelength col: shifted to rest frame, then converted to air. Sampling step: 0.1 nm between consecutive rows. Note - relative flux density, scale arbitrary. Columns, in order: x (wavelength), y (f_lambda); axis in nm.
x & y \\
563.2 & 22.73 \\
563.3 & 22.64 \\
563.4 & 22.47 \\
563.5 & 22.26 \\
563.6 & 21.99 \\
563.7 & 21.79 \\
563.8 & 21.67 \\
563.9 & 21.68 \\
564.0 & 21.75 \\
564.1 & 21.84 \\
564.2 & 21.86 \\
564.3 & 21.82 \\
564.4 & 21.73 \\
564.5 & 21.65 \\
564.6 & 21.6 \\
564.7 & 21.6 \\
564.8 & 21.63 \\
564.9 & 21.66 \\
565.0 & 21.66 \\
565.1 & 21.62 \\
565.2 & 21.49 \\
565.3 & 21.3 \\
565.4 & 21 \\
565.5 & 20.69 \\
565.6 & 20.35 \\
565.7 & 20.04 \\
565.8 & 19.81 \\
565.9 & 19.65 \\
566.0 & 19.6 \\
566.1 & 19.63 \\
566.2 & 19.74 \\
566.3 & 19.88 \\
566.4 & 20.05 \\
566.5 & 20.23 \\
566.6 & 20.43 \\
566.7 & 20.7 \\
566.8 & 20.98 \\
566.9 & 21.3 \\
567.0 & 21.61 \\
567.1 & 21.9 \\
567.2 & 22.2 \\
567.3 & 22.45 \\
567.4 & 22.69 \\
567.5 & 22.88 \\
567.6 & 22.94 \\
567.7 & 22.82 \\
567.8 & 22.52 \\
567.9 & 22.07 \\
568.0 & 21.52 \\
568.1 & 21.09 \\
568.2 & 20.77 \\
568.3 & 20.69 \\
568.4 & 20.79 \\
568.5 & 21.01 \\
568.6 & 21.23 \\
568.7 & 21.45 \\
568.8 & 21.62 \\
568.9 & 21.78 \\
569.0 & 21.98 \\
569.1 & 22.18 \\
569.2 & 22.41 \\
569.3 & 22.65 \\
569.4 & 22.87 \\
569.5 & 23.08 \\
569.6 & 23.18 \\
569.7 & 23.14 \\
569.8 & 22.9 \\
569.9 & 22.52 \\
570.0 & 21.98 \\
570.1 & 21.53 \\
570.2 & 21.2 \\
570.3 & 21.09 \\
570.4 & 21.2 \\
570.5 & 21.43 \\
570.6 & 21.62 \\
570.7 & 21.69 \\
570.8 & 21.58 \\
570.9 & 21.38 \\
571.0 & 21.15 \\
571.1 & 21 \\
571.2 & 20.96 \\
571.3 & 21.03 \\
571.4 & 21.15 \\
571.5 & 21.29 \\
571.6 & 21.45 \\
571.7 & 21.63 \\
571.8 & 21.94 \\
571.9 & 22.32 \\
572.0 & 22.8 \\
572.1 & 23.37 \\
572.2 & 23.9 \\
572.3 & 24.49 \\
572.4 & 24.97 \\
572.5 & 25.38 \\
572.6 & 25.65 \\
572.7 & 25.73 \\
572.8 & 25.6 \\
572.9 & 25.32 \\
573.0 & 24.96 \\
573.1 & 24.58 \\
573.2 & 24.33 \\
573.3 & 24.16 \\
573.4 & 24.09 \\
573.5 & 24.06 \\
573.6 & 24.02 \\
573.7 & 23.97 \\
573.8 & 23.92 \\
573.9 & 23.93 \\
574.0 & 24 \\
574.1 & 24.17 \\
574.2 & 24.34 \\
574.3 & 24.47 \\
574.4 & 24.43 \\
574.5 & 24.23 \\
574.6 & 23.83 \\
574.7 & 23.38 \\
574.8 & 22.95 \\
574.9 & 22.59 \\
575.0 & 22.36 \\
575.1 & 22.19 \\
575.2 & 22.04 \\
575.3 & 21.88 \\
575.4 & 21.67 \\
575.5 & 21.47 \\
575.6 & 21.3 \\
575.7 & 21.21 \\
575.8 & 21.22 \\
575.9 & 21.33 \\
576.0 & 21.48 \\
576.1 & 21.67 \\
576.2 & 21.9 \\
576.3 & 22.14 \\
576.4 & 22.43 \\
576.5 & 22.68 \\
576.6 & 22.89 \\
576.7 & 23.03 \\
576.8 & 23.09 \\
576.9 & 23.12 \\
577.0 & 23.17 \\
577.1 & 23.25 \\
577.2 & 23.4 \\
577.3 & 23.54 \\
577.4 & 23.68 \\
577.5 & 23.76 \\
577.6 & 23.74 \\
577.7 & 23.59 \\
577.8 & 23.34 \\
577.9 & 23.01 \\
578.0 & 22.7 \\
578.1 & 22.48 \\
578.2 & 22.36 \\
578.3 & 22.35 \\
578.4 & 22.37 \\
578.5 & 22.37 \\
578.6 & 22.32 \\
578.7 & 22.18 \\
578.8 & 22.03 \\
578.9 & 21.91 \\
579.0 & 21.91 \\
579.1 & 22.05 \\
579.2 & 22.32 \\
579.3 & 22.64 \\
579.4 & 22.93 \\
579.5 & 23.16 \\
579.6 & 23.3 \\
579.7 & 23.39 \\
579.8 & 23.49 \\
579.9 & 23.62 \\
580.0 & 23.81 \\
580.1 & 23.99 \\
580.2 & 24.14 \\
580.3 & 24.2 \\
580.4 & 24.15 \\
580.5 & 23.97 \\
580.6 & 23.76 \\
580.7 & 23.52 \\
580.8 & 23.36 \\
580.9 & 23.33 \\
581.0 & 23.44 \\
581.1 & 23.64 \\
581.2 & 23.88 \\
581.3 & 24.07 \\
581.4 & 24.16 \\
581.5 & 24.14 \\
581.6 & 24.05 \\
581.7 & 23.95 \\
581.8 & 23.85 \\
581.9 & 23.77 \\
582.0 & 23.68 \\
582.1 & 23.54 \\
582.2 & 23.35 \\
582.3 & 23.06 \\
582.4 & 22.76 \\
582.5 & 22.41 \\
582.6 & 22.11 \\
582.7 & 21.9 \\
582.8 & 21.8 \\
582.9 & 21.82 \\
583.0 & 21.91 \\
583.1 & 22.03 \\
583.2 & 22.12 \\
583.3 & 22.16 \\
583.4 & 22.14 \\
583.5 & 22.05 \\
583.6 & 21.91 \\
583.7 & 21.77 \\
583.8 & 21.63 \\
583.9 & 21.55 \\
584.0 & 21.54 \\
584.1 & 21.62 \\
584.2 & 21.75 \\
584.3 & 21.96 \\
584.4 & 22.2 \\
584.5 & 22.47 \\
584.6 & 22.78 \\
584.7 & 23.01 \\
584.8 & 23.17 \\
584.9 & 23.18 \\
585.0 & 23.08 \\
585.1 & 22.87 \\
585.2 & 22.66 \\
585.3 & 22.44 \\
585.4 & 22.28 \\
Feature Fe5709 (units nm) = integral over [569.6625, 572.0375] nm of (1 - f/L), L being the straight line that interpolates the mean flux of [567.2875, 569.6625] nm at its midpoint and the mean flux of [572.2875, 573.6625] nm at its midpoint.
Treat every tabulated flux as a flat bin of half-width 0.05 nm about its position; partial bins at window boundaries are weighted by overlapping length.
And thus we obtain 0.185 nm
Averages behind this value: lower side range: 22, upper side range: 24.8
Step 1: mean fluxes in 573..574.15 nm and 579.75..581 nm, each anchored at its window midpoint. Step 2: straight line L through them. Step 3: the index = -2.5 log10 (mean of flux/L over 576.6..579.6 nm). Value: 0.05 mag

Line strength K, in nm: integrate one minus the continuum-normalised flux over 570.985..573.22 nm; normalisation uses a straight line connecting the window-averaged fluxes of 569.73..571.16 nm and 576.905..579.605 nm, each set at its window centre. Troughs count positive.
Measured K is -0.14 nm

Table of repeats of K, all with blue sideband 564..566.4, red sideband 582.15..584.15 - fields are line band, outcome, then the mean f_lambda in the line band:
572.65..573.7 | -0.16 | 24.7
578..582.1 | -0.25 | 23.2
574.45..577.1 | -0.09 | 22.4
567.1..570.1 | -0.13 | 22.1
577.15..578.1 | -0.07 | 23.4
